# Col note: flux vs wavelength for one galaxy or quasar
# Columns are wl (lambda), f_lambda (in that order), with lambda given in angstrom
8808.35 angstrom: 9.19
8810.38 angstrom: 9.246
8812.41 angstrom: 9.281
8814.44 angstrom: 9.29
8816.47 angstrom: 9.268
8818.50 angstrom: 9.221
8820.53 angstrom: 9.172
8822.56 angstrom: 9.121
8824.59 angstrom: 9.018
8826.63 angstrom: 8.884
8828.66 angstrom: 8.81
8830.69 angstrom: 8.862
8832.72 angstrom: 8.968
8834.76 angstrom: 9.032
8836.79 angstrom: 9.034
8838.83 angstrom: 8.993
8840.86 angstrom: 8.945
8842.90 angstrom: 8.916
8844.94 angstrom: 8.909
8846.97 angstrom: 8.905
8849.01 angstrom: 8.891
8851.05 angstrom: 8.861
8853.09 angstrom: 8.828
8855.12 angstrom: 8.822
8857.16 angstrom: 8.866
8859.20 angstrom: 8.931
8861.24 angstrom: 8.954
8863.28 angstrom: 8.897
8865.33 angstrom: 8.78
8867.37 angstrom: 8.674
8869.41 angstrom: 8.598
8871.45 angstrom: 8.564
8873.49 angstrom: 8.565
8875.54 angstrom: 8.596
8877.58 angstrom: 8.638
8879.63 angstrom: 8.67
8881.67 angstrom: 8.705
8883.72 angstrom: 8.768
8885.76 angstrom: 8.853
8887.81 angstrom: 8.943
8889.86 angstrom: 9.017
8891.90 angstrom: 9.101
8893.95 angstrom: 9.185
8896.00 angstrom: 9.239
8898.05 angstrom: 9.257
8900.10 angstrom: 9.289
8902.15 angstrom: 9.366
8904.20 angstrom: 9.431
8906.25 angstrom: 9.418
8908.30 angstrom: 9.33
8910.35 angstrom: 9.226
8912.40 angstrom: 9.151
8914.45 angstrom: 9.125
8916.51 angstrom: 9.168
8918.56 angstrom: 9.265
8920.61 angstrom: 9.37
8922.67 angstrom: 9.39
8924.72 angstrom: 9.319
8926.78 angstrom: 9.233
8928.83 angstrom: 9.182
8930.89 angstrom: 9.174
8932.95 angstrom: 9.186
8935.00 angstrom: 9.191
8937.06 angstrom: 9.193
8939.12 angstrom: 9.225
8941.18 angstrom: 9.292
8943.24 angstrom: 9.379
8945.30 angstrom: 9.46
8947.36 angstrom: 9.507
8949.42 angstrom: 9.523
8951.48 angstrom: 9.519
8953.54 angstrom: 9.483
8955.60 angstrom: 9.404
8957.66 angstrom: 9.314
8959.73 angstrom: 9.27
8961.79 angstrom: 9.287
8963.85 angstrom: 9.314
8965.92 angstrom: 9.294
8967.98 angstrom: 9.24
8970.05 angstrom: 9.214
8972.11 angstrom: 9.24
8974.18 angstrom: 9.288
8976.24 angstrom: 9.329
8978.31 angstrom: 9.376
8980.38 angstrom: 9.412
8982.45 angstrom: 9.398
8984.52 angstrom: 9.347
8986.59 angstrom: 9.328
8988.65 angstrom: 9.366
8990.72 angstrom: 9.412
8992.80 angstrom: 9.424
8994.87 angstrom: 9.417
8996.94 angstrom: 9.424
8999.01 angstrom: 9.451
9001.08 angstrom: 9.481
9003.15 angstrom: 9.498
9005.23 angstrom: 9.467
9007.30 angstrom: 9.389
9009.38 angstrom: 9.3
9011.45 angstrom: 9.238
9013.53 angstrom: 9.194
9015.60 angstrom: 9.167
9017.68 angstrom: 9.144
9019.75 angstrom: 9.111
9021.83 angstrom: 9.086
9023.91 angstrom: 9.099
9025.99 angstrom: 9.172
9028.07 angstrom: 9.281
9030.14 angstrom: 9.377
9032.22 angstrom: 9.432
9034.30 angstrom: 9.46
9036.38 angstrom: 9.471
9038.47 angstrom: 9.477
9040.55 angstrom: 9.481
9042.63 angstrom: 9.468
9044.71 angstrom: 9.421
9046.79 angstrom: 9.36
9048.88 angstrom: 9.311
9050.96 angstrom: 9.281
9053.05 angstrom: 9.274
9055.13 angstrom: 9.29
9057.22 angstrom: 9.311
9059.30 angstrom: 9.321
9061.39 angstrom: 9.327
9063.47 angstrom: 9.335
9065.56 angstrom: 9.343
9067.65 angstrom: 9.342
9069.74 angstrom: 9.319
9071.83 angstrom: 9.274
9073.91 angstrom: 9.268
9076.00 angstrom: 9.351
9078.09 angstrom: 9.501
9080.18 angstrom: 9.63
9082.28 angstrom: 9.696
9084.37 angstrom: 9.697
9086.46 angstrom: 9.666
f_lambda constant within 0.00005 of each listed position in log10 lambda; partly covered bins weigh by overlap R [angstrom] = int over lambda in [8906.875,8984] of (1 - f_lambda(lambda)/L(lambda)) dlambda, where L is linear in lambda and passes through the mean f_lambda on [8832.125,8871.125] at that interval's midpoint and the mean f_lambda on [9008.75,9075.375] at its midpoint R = -1.8 angstrom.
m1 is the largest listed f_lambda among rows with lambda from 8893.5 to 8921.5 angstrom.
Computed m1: 9.431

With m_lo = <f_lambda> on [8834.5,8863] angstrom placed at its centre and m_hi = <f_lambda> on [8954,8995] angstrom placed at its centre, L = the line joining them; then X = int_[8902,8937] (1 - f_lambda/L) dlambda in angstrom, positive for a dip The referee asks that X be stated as -0.4 angstrom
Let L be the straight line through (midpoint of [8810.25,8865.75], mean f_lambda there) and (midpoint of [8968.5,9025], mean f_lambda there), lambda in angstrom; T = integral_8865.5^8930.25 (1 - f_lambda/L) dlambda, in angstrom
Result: 0.4 angstrom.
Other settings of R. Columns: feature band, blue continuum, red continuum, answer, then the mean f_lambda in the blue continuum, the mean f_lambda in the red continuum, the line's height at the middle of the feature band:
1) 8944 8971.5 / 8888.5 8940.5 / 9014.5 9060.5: -0.3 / 9.24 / 9.31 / 9.26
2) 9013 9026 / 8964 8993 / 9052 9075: 0.3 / 9.33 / 9.31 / 9.32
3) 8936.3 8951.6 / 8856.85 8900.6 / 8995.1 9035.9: -0.5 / 8.86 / 9.31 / 9.08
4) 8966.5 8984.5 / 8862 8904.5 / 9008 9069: -0.3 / 8.9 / 9.31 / 9.14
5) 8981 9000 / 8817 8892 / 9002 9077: -0.4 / 8.87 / 9.32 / 9.2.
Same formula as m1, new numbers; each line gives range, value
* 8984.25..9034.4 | 9.498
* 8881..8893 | 9.101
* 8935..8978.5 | 9.523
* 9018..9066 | 9.481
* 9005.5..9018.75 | 9.389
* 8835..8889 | 9.034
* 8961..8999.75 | 9.451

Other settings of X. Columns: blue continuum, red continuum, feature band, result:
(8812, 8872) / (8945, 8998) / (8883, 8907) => -0.1 angstrom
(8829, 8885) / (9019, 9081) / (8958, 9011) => -1.1 angstrom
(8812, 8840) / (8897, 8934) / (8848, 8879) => 1.3 angstrom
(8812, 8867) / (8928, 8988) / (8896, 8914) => -0.3 angstrom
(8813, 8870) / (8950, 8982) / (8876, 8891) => 0.5 angstrom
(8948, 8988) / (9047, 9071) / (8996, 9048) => -0.1 angstrom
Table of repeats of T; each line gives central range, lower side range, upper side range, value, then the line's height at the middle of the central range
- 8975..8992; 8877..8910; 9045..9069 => -0.3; 9.21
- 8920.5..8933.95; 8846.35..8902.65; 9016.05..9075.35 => -0.4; 9.01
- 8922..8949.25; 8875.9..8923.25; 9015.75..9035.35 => -0.4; 9.15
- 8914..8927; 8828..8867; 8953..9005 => -0.2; 9.16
